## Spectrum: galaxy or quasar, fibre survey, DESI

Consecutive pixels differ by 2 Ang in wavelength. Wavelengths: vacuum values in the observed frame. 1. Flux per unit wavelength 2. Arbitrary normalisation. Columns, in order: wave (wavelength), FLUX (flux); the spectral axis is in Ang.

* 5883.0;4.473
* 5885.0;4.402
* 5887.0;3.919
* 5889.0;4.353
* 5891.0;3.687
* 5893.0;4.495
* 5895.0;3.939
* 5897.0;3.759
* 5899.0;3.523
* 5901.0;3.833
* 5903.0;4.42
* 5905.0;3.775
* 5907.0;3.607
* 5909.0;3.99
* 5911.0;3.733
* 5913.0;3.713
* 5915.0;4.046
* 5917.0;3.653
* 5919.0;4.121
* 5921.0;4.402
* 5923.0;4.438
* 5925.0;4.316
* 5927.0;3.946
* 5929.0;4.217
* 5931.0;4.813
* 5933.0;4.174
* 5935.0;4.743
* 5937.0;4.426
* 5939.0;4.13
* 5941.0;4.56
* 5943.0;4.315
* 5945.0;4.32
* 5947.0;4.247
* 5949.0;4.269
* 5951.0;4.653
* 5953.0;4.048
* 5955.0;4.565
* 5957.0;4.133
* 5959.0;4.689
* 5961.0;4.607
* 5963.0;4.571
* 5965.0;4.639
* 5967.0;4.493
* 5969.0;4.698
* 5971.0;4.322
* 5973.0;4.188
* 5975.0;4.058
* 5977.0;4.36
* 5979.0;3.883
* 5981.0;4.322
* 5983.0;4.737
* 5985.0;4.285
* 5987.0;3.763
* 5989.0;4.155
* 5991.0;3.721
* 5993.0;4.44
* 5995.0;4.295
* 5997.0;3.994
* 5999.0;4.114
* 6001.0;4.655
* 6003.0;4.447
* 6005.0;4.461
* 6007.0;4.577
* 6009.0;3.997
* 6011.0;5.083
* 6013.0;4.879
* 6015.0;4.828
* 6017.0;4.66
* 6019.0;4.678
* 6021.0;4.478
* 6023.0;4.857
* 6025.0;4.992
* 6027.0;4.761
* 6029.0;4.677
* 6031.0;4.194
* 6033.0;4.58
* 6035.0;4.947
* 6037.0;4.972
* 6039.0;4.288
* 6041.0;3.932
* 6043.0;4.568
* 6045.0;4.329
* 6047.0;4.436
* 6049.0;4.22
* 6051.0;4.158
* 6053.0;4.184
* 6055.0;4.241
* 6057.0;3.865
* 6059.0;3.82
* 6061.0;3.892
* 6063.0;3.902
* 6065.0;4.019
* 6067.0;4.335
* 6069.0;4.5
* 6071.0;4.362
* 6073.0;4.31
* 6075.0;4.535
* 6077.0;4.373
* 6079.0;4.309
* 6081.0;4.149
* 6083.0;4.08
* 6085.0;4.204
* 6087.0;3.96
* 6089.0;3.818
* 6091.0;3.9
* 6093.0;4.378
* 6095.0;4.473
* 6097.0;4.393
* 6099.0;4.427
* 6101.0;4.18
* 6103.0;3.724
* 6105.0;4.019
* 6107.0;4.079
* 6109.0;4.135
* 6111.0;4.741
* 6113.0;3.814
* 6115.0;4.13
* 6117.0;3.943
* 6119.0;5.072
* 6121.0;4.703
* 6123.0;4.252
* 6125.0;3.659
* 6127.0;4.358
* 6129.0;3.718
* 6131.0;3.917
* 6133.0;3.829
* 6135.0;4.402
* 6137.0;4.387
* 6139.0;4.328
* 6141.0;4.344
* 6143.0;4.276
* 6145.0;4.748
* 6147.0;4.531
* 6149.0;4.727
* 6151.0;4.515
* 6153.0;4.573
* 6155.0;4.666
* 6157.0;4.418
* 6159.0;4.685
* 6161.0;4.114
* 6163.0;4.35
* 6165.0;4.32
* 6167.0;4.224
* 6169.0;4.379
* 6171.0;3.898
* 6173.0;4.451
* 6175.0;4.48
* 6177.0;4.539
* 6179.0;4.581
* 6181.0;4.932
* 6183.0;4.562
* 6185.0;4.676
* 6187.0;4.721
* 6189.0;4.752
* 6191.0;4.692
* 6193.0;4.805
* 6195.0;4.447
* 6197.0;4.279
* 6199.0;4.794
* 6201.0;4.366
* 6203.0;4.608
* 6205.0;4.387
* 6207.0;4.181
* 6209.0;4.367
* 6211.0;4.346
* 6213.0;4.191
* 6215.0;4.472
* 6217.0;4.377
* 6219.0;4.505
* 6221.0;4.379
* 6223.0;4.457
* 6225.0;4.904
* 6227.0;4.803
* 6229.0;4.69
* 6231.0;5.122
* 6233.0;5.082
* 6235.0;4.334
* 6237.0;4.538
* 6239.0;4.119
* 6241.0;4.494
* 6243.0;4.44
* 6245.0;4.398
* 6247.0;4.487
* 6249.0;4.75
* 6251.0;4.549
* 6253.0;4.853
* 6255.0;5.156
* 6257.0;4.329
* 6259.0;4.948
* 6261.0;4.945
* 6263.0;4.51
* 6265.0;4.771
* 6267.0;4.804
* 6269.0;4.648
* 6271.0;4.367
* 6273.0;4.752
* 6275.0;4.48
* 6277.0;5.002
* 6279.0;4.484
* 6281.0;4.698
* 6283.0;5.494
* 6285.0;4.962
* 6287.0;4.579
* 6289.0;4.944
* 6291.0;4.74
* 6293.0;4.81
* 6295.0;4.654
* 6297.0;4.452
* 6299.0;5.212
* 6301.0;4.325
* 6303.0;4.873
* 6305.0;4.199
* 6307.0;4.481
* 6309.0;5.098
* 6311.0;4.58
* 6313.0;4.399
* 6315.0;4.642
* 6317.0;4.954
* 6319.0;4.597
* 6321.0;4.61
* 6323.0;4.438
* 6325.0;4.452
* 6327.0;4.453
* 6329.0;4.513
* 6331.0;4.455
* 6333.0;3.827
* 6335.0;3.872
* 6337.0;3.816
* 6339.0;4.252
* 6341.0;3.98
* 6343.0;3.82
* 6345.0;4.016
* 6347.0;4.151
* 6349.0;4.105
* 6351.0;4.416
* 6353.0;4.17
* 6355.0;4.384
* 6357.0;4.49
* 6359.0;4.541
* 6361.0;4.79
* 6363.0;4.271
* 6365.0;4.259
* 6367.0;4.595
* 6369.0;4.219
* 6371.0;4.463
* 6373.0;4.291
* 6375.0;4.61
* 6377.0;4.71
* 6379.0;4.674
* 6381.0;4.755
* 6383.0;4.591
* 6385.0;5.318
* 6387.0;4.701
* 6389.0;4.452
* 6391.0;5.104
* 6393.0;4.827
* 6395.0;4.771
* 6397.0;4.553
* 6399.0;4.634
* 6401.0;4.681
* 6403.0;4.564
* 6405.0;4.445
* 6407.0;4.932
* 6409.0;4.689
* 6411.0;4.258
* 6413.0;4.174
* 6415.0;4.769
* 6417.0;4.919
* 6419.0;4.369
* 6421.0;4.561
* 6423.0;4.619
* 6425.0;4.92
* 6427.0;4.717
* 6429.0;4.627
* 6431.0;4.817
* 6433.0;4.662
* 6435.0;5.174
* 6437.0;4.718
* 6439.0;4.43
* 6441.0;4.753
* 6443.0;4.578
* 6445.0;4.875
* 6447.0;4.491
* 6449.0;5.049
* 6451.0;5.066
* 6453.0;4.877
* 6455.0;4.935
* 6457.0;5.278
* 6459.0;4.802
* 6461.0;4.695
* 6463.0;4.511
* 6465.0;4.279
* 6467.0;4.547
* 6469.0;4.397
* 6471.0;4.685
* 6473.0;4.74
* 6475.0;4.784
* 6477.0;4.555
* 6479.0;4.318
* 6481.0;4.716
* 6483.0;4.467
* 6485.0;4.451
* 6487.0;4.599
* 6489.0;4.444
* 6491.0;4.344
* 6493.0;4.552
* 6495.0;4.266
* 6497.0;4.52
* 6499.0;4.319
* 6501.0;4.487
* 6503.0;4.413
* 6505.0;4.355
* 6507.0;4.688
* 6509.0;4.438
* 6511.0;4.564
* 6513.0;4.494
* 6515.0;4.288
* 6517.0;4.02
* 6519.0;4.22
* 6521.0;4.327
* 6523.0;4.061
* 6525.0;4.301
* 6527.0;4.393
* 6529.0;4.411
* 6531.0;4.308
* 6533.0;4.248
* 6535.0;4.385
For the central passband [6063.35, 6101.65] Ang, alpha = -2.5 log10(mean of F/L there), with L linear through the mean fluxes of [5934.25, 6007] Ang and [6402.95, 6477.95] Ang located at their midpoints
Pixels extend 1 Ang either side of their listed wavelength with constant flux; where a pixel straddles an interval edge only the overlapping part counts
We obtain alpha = 0.05 mag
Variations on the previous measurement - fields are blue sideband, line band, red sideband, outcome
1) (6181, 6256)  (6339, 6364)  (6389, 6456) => 0.098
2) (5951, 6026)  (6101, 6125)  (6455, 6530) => 0.058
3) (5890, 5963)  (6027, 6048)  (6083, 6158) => -0.069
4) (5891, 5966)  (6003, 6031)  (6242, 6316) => -0.080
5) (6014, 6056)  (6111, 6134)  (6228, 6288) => 0.108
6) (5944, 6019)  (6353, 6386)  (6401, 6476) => 0.024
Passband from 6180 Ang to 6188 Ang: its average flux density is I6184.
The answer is 4.72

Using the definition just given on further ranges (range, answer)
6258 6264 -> 4.8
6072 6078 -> 4.41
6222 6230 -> 4.71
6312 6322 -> 4.64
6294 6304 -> 4.7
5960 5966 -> 4.61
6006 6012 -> 4.55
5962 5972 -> 4.54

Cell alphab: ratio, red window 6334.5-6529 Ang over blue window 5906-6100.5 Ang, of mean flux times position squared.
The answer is 1.20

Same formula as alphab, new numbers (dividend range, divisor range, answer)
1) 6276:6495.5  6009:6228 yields 1.14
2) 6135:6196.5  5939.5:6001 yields 1.11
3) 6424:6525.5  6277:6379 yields 1.07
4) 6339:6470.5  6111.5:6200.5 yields 1.13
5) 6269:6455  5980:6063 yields 1.17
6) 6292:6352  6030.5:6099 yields 1.13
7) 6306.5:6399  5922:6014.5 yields 1.16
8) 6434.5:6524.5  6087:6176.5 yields 1.19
